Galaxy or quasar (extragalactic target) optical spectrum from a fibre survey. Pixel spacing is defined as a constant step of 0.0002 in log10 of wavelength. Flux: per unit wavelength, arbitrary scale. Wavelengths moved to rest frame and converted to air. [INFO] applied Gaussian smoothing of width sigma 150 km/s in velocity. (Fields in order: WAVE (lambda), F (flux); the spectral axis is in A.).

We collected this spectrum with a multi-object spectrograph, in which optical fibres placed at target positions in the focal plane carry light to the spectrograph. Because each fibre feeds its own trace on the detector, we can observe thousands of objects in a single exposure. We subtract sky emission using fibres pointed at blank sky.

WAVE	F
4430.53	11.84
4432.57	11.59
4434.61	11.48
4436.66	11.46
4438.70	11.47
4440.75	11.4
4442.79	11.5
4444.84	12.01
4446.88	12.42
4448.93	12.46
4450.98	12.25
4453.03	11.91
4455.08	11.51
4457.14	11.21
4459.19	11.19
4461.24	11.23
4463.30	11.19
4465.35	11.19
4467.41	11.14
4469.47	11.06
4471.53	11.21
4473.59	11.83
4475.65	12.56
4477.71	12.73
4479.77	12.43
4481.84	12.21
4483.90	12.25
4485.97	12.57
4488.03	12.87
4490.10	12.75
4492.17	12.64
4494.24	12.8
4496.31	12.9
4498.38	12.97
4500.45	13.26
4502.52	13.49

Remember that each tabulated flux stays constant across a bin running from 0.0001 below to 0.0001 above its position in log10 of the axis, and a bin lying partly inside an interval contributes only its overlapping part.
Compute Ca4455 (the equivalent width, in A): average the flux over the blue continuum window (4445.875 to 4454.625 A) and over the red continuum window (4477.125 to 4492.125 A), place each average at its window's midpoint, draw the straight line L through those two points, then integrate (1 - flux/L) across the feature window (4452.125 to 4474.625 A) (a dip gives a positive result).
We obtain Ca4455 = 1.8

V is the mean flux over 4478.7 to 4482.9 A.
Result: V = 12.3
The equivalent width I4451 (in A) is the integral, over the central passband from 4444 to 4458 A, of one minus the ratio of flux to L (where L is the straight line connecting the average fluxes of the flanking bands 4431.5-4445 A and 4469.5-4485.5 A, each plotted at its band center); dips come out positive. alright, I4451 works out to -0.3 A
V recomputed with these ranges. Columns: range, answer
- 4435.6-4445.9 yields 11.6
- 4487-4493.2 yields 12.8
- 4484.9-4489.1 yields 12.7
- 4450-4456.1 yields 11.9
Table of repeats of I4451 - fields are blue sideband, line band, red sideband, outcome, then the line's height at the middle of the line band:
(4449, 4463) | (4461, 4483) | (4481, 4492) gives 0.67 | 12.1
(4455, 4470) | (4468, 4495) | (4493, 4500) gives -0.26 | 12.2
